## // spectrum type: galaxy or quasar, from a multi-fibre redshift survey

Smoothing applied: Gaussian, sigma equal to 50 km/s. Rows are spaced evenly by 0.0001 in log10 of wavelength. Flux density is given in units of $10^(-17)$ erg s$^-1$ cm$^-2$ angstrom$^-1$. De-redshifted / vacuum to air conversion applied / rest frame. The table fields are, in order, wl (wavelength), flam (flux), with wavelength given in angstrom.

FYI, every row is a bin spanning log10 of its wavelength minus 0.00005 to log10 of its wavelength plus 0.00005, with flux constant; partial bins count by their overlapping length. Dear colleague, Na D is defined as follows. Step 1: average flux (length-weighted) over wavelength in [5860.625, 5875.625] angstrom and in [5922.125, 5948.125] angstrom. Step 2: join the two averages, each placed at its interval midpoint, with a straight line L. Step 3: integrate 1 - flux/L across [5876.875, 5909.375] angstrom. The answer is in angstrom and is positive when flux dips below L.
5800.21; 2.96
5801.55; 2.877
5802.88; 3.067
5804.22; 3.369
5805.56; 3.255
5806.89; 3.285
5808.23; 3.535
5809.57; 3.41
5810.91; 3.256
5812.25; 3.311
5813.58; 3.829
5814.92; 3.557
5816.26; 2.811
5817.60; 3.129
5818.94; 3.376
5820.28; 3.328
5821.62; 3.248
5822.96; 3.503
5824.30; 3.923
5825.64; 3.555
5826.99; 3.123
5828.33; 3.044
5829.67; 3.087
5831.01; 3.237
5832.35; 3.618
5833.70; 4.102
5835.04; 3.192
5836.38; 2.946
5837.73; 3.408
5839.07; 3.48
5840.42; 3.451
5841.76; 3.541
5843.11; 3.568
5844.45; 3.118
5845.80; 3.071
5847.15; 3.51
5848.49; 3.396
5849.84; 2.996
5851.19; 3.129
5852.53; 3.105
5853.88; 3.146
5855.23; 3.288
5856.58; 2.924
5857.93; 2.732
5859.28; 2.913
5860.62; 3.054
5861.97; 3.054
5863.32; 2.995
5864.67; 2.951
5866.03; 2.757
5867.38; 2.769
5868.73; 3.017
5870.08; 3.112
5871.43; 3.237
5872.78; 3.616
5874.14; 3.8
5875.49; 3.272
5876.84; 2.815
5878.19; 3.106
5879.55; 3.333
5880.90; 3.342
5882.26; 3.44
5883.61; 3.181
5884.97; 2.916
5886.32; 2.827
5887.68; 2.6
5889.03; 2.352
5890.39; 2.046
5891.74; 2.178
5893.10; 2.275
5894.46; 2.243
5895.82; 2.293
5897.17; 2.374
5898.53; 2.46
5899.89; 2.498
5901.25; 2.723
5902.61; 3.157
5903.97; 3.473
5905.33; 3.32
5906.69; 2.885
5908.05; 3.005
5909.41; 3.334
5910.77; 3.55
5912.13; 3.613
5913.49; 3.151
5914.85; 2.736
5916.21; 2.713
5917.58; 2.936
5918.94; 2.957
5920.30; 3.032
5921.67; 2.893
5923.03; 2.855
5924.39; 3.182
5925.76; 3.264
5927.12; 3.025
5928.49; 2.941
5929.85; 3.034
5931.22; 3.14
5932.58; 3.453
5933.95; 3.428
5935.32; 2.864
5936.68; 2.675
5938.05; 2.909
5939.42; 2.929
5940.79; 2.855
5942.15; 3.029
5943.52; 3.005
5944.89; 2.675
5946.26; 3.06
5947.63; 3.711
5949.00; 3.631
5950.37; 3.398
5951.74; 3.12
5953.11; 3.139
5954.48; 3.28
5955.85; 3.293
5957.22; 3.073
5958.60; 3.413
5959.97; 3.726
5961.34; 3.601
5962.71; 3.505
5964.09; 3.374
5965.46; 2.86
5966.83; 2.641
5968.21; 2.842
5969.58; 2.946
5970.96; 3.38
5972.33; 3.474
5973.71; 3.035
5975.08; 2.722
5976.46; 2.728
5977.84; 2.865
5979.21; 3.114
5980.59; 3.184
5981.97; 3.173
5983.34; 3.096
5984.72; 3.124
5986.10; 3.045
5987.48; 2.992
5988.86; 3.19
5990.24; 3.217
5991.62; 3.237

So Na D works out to 3.21 angstrom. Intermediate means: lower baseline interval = 3.13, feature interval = 2.79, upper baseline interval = 3.05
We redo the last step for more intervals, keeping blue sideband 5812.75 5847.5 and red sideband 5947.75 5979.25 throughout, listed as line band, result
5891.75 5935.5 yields 4.1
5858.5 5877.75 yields 1.3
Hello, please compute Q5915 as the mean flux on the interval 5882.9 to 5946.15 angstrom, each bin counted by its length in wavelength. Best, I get 2.89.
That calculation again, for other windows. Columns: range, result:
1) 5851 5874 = 3.06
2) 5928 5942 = 3.03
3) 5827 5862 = 3.24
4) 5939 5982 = 3.15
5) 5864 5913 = 2.94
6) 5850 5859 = 3.04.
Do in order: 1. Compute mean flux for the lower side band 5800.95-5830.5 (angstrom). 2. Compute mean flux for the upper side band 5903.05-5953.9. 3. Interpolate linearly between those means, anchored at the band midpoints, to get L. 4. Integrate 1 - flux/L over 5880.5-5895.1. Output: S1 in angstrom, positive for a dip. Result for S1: 2.39 angstrom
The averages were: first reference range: 3.31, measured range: 2.66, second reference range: 3.11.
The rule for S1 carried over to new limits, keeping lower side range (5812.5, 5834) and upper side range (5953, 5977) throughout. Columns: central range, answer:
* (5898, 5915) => 0.9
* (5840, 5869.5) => 2.1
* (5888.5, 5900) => 3.5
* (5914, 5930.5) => 1.4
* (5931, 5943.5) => 0.7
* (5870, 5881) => 0.0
